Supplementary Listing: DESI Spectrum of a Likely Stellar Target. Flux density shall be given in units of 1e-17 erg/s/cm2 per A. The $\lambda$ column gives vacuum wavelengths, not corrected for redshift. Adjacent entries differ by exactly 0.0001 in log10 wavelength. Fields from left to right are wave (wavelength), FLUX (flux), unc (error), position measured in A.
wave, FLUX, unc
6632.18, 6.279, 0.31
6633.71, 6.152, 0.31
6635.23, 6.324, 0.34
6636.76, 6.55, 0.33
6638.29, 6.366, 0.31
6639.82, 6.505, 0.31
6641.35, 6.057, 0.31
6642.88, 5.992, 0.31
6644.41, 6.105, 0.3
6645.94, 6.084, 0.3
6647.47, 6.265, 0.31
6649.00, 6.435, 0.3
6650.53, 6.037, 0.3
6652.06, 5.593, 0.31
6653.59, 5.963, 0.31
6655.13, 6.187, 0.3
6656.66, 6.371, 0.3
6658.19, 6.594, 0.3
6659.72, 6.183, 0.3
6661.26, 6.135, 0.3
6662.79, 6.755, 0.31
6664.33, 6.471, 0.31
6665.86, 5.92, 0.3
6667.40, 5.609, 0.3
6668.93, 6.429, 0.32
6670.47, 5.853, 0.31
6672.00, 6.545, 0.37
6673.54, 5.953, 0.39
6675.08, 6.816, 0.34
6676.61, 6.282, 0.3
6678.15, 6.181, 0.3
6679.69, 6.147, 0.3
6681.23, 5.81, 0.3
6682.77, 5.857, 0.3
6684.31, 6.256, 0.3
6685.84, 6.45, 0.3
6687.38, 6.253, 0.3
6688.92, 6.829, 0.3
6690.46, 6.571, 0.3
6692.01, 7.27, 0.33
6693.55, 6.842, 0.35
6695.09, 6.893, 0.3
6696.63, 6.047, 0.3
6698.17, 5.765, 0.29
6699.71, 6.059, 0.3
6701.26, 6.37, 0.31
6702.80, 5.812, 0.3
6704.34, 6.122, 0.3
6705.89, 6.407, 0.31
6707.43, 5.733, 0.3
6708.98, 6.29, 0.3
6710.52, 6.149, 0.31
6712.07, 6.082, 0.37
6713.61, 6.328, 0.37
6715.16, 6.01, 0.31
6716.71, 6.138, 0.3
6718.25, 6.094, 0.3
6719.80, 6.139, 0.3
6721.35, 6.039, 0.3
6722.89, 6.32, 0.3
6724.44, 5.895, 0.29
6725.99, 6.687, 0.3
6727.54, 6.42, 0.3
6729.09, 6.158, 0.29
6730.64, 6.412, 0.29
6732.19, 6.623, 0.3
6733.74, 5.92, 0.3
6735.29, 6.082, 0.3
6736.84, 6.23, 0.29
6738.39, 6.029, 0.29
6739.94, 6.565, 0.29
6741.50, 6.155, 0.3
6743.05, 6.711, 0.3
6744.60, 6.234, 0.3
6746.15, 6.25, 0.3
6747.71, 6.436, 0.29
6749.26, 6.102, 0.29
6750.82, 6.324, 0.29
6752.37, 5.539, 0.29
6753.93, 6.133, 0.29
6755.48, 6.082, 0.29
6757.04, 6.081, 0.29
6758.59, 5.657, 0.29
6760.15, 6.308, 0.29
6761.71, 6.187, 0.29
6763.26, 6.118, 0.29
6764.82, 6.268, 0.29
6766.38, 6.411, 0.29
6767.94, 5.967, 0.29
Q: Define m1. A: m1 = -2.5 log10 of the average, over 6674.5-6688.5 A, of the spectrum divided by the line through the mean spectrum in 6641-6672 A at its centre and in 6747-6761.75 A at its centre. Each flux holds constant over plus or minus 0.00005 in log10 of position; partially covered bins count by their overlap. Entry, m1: -0.017 mag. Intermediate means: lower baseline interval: 6.16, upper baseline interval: 6.08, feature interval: 6.24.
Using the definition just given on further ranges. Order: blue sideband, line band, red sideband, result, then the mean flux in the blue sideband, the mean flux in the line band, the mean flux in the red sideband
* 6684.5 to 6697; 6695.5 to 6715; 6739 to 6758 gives 0.074 mag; 6.65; 6.11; 6.21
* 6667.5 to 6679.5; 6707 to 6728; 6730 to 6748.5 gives 0.021 mag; 6.25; 6.17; 6.3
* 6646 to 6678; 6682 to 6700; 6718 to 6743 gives -0.035 mag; 6.22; 6.44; 6.25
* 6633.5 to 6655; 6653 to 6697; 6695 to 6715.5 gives -0.031 mag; 6.17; 6.33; 6.13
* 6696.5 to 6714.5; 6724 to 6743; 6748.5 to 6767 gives -0.033 mag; 6.1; 6.29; 6.1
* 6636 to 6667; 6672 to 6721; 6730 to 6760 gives -0.009 mag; 6.22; 6.26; 6.19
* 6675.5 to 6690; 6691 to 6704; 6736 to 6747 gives -0.019 mag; 6.25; 6.38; 6.31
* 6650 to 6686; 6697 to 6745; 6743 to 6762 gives -0.007 mag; 6.18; 6.19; 6.13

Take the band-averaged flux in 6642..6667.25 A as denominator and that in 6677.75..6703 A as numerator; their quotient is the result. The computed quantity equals 1.02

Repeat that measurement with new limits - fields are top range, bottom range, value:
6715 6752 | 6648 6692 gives 1.00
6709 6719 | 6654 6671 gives 0.99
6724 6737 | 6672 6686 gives 1.01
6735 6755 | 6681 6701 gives 0.97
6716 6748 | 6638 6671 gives 1.01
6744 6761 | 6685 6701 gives 0.94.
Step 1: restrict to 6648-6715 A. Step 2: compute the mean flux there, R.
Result 6.25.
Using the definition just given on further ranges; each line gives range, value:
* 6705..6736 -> 6.2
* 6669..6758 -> 6.24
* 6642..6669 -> 6.17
